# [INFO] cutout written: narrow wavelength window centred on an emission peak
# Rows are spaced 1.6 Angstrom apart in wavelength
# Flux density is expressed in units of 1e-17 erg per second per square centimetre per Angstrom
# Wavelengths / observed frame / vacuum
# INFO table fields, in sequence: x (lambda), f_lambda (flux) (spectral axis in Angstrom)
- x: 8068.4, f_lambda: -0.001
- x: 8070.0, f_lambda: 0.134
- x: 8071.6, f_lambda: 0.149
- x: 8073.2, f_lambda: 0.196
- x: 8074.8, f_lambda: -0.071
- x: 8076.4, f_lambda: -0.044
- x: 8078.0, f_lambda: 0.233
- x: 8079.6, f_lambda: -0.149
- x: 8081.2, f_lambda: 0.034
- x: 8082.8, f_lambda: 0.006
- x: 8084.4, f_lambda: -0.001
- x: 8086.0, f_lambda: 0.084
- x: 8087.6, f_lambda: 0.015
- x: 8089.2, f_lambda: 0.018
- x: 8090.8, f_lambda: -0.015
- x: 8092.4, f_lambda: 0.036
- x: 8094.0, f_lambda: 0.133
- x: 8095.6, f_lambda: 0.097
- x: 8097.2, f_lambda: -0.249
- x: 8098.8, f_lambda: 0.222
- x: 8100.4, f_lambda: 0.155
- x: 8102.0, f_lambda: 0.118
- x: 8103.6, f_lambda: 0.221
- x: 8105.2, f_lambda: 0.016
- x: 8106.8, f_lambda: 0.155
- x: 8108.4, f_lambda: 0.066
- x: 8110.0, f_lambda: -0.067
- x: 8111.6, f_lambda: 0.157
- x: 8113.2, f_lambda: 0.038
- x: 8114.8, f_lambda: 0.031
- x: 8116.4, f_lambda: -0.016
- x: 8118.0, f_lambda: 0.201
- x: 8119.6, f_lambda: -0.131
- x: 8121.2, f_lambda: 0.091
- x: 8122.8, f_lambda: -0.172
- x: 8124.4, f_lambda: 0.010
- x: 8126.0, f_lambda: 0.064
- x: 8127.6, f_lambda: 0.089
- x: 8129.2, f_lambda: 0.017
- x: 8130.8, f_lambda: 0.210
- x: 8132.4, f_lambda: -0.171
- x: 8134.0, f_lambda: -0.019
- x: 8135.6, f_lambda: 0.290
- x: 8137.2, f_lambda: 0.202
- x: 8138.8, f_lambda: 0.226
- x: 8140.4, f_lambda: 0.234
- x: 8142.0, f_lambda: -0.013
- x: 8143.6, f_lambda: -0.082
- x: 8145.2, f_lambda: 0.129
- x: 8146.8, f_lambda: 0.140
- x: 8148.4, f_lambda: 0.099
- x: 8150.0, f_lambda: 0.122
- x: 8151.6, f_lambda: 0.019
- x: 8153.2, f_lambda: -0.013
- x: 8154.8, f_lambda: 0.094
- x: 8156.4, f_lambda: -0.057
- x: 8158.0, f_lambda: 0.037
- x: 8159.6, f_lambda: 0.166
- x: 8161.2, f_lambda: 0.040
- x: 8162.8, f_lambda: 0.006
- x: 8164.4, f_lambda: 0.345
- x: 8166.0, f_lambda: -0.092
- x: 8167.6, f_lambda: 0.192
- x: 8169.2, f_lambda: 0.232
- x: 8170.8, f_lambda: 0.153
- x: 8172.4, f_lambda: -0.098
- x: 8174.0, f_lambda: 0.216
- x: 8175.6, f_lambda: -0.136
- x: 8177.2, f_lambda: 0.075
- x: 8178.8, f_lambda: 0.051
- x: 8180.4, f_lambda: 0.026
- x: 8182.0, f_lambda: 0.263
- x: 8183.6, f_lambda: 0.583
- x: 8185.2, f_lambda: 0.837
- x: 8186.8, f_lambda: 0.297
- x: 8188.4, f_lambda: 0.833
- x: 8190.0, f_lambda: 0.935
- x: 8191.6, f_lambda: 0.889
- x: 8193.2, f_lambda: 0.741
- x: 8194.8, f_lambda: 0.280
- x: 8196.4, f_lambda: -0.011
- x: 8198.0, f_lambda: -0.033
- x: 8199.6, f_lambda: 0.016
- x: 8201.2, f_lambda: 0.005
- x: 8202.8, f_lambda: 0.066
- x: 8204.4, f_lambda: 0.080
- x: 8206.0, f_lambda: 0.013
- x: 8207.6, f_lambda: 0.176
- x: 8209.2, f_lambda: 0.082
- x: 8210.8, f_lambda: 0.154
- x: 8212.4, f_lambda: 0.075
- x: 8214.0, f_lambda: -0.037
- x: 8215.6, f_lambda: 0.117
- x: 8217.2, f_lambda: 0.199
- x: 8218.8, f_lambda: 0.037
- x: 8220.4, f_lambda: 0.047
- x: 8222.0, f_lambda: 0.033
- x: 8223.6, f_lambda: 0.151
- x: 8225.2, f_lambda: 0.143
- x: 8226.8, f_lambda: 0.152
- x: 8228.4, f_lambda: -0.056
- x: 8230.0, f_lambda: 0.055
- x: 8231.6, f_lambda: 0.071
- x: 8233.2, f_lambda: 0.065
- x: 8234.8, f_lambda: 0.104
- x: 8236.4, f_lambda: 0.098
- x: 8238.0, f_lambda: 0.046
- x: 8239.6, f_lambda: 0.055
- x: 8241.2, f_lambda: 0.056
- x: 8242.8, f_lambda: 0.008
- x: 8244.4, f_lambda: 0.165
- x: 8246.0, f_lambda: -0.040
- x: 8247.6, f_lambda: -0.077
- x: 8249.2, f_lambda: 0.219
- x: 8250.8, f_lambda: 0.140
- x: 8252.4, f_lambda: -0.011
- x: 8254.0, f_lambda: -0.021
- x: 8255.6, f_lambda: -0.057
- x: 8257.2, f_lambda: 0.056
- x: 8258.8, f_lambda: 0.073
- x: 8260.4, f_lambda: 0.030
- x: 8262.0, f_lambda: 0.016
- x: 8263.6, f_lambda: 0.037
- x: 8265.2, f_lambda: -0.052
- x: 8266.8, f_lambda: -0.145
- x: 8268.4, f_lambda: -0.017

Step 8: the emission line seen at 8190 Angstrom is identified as [O II] 3727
